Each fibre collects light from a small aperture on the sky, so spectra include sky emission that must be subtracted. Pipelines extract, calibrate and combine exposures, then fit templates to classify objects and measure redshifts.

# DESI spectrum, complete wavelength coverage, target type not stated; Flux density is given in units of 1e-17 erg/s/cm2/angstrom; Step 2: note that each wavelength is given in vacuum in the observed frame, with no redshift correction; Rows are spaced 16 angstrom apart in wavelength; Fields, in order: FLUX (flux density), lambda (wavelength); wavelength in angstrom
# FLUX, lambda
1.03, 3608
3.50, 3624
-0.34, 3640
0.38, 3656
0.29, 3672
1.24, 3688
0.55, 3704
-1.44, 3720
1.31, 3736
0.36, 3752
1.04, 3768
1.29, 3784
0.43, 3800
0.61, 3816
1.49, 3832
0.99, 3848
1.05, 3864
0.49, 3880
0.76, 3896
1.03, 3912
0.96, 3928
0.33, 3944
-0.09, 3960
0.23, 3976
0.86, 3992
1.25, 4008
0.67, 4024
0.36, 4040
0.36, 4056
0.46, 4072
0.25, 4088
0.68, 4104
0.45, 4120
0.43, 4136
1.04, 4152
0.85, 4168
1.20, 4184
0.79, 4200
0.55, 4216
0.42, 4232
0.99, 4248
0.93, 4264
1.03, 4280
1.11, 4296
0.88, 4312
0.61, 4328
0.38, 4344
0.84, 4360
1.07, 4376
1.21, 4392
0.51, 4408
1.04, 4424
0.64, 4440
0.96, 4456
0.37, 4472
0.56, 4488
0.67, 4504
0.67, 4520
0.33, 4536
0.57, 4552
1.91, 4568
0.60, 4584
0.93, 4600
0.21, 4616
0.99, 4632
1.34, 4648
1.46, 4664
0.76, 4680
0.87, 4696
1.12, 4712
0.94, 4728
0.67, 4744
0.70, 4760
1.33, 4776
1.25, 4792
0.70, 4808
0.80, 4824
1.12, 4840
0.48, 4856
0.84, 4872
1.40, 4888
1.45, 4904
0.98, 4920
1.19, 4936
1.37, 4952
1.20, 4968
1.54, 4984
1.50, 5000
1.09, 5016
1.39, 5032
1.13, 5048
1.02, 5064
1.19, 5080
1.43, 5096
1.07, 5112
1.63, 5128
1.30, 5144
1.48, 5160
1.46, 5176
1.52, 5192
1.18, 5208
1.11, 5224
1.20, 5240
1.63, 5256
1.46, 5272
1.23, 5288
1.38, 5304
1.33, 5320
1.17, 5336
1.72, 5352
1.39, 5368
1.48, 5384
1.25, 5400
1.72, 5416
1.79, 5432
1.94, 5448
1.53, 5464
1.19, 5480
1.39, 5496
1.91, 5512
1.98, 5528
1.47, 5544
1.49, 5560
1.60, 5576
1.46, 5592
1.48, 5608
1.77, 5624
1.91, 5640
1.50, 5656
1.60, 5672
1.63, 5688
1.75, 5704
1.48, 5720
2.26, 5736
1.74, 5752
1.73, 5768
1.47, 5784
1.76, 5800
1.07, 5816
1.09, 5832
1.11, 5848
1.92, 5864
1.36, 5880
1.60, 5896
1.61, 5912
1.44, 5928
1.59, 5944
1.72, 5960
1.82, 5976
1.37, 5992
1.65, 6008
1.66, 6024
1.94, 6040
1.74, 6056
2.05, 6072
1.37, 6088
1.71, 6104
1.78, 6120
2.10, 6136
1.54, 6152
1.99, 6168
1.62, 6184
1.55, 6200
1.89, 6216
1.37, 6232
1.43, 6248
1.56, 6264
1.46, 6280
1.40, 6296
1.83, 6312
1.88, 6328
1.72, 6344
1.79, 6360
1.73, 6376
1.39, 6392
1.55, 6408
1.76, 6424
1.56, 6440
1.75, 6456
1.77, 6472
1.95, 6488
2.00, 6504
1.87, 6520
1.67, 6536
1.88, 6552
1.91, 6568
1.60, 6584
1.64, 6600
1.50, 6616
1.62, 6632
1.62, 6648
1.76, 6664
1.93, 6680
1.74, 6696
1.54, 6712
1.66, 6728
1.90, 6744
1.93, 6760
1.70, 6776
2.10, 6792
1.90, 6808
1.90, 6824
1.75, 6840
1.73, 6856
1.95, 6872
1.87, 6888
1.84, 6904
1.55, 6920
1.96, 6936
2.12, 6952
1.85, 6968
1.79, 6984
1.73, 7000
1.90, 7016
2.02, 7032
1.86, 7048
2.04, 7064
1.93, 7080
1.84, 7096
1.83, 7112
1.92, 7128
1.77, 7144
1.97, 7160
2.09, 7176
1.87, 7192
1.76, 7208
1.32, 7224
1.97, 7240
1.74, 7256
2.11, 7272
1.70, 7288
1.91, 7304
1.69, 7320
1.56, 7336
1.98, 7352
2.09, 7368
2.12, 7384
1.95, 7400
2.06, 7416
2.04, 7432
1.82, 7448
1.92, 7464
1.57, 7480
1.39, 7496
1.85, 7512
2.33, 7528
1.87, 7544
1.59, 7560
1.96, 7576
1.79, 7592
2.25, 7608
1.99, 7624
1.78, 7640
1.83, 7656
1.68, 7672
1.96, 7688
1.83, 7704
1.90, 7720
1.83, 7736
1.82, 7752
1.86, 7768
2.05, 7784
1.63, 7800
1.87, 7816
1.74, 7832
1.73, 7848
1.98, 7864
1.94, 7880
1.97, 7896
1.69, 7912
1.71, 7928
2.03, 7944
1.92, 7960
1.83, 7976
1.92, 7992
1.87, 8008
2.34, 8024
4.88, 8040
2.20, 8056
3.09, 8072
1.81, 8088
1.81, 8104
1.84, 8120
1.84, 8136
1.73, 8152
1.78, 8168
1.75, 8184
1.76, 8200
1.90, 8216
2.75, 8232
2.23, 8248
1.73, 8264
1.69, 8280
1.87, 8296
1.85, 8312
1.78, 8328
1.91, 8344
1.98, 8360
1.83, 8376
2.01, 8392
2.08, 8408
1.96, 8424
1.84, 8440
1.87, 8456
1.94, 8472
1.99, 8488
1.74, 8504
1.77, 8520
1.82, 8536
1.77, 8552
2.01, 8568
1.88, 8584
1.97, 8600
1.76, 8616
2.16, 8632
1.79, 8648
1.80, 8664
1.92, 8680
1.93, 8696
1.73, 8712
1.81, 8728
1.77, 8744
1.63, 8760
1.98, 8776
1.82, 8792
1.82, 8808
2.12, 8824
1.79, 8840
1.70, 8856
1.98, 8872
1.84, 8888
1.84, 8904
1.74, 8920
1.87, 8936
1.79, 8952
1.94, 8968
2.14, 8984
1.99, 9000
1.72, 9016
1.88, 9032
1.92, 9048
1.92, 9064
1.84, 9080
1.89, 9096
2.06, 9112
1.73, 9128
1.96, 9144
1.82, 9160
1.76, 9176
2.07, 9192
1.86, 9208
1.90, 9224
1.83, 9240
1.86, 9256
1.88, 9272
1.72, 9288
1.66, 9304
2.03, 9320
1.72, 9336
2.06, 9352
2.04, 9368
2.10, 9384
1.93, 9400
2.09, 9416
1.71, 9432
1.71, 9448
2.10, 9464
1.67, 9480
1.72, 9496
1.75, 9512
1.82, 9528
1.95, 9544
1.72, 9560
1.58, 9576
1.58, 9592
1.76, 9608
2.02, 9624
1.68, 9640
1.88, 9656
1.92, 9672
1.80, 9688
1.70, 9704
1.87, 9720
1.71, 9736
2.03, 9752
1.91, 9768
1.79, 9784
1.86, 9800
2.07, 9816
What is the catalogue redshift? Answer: 0.22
